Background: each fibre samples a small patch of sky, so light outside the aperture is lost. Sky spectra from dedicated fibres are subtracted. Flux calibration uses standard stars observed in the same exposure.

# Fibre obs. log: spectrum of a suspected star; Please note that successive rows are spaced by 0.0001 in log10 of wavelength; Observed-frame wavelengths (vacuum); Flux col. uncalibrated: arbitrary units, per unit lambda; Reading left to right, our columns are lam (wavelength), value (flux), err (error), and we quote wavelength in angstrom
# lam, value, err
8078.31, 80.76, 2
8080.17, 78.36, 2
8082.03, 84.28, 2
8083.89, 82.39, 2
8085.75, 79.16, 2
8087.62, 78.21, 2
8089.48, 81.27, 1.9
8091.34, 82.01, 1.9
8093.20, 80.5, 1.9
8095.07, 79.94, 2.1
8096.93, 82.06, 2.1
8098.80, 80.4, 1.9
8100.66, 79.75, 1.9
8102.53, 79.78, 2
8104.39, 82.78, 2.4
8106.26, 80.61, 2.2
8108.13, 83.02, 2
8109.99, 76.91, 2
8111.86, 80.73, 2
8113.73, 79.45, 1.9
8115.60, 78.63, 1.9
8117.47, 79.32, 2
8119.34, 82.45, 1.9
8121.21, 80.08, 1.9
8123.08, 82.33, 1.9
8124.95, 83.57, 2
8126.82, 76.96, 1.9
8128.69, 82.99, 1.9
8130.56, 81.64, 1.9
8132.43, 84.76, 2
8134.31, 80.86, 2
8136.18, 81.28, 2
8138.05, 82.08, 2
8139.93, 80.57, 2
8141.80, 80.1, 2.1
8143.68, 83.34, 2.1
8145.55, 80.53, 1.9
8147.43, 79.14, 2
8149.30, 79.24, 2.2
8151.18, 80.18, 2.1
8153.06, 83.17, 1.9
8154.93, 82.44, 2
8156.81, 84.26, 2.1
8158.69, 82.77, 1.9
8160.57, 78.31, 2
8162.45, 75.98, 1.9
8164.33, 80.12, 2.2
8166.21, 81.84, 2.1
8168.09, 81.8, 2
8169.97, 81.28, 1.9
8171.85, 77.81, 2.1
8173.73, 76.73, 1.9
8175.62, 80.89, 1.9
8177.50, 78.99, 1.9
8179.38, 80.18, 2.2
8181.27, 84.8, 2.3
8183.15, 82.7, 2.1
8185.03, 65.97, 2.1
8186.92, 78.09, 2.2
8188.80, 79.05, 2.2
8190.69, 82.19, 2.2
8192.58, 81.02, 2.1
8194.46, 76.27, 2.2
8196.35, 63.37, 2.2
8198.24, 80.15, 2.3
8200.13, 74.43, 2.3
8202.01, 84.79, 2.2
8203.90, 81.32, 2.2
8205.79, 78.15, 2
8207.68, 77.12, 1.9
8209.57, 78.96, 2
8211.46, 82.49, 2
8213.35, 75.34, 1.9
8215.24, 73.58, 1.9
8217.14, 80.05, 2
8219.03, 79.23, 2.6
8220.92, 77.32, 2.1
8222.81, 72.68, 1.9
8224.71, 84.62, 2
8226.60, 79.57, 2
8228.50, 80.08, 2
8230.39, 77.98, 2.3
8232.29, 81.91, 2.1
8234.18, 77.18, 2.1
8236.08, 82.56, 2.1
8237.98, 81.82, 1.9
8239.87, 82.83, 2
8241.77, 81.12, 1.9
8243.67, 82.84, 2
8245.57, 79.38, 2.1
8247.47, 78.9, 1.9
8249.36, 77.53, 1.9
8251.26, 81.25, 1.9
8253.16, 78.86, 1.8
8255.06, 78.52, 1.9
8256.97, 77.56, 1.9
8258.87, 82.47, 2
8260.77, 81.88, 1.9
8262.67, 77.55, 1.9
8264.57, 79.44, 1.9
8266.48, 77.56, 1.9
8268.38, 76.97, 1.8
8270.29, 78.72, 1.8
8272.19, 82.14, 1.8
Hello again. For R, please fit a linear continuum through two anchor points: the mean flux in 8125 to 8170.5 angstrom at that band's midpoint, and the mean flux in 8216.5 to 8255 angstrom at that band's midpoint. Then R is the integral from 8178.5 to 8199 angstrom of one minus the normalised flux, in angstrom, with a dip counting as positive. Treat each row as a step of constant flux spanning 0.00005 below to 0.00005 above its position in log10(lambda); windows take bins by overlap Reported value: 0.8 angstrom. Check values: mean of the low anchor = 81.1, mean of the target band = 77.6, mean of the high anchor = 79.9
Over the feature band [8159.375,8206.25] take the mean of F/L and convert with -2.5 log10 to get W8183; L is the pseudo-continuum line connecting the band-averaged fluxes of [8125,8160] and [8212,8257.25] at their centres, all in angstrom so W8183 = 0.03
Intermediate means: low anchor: 81.5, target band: 78.7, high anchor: 79.3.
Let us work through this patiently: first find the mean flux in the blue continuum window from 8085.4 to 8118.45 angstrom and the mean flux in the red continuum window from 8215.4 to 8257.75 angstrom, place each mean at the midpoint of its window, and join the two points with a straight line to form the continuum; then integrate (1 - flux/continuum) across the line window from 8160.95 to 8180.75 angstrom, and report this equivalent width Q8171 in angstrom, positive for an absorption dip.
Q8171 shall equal 0.07 angstrom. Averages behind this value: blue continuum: 80.3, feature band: 79.6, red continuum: 79.6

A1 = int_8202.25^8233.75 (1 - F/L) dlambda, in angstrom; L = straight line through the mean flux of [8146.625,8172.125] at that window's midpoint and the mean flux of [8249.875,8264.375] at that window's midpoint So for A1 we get 0.5 angstrom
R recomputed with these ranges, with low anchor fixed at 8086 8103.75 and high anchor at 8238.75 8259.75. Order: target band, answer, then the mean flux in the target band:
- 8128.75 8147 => -0.3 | 81.7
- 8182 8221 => 1.2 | 77.8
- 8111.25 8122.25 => 0.0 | 80.1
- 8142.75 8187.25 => 0.1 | 80.1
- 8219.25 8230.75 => 0.2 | 78.8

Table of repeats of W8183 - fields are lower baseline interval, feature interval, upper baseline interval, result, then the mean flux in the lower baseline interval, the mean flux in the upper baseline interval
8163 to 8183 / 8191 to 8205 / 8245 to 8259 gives 0.03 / 80.4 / 79.1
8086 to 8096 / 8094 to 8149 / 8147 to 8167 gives -0.01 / 80.3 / 80.7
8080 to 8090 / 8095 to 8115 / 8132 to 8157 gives 0.01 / 80.7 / 81.4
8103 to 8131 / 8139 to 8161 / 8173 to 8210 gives -0.02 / 80.7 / 78.3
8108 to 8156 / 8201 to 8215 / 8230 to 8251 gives 0.02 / 81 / 80.5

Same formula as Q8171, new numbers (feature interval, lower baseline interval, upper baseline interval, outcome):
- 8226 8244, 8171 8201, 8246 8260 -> -0.4 angstrom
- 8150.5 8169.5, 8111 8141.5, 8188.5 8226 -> -0.3 angstrom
